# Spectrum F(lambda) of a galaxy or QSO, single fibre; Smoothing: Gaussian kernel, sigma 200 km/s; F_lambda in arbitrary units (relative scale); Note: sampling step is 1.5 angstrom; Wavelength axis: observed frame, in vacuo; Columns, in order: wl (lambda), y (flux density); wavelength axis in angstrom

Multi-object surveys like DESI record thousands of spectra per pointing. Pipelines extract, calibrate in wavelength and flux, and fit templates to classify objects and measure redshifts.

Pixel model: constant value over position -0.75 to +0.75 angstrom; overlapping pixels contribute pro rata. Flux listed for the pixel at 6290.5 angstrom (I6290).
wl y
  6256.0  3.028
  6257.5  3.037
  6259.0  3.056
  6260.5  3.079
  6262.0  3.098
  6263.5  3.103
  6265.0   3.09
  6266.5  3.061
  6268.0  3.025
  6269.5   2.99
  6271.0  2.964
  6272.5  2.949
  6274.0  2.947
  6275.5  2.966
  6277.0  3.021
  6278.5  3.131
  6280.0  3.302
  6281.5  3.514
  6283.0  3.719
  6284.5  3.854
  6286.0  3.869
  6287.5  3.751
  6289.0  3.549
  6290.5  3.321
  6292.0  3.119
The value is 3.321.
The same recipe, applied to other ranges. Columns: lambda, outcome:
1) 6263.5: 3.103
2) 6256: 3.028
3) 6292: 3.119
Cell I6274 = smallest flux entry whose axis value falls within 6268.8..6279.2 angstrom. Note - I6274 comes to 2.947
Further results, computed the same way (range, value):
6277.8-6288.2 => 3.131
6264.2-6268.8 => 3.025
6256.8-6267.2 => 3.037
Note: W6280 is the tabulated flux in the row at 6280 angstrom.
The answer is 3.302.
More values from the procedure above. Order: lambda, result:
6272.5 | 2.949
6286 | 3.869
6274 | 2.947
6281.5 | 3.514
